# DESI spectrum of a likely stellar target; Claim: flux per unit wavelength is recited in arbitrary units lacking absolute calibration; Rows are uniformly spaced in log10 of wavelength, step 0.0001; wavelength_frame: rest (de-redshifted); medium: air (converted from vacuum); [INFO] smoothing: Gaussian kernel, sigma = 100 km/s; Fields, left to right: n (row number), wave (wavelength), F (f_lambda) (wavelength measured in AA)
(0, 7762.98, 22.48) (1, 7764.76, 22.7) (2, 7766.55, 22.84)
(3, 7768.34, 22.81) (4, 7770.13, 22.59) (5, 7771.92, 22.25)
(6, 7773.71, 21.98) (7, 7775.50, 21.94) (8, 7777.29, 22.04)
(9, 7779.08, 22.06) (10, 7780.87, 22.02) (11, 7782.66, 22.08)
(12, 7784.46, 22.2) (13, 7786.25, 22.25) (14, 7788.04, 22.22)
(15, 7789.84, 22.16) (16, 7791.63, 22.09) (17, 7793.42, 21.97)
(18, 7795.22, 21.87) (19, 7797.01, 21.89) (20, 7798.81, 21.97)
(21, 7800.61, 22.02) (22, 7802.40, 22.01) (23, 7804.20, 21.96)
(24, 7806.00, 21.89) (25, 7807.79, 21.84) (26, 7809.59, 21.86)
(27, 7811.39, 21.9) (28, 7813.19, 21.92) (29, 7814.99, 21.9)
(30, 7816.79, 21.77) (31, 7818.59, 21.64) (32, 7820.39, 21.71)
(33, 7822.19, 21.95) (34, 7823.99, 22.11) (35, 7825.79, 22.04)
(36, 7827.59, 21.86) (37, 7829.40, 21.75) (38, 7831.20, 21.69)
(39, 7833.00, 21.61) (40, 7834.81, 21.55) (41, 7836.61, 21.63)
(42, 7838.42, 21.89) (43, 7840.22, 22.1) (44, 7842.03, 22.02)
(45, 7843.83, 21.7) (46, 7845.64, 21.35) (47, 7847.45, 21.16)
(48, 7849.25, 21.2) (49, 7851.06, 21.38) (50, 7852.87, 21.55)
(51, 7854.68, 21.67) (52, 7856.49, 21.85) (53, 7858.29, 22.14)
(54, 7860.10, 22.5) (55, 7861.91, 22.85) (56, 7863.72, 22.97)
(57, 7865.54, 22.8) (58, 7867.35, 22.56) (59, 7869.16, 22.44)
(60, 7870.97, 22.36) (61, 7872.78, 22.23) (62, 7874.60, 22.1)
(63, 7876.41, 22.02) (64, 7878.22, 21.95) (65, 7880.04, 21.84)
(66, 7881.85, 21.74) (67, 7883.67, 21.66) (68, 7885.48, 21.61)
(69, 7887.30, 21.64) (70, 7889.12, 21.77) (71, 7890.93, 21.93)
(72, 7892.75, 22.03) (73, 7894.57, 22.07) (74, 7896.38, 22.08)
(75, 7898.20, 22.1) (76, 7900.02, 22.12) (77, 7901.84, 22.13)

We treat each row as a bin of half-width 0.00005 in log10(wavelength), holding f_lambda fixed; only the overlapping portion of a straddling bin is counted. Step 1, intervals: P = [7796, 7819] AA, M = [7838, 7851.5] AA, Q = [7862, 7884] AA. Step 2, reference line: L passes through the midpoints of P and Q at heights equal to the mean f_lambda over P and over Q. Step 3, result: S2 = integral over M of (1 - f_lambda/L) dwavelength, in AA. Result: 0.3 AA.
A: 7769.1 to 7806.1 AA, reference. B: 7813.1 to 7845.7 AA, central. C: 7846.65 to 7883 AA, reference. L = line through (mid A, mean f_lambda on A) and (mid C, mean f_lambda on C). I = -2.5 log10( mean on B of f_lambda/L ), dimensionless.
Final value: 0.01 mag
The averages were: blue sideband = 22.1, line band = 21.8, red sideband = 22.1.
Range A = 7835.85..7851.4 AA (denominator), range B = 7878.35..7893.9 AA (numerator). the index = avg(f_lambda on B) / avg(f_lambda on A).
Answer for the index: 1.01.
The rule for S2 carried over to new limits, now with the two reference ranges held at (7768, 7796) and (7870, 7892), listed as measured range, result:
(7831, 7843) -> 0.1 AA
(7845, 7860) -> 0.3 AA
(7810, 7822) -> 0.1 AA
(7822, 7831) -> 0.0 AA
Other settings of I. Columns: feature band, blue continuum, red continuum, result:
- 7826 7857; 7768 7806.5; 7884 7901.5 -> 0.02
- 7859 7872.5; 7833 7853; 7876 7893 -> -0.04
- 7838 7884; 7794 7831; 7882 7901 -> -0.01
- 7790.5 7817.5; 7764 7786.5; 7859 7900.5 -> 0.02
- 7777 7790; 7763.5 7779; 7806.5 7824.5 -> 0.01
